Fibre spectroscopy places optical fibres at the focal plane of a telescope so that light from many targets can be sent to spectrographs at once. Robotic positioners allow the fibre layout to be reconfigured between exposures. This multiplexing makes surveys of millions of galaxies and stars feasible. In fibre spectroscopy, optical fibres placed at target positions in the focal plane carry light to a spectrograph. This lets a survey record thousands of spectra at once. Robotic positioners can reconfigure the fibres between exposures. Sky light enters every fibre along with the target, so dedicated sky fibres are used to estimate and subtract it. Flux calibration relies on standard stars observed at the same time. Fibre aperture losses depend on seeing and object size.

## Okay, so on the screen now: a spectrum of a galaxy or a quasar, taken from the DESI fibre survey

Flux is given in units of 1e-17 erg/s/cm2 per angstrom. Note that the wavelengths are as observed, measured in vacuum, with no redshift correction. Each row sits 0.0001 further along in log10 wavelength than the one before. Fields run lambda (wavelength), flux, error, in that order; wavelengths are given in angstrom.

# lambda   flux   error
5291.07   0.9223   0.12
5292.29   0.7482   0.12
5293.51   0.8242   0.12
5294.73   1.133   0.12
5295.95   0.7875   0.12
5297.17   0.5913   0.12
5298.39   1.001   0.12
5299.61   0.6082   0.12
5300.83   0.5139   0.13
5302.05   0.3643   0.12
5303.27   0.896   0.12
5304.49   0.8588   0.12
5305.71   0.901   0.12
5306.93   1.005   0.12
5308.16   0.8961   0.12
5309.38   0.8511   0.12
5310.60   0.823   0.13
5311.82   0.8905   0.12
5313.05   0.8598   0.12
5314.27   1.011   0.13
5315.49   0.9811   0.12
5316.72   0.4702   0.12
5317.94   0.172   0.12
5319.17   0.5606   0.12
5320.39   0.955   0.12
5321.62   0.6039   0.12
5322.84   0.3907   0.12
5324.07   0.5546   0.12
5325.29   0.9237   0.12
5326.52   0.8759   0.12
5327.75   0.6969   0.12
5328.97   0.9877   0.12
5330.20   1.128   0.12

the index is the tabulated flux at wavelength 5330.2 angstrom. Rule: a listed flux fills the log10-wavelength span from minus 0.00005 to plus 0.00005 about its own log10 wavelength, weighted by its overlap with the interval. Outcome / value 1.128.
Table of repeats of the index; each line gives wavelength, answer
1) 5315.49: 0.9811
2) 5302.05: 0.3643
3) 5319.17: 0.5606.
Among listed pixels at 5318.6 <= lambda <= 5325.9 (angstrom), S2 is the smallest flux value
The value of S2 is 0.3907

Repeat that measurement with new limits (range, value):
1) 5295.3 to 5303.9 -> 0.3643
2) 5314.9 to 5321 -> 0.172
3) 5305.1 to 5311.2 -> 0.823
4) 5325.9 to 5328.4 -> 0.6969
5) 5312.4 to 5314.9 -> 0.8598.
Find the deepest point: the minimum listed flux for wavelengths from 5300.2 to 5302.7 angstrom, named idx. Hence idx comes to 0.3643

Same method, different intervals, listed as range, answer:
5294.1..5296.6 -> 0.7875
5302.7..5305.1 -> 0.8588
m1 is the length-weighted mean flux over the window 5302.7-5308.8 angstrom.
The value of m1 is 0.911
